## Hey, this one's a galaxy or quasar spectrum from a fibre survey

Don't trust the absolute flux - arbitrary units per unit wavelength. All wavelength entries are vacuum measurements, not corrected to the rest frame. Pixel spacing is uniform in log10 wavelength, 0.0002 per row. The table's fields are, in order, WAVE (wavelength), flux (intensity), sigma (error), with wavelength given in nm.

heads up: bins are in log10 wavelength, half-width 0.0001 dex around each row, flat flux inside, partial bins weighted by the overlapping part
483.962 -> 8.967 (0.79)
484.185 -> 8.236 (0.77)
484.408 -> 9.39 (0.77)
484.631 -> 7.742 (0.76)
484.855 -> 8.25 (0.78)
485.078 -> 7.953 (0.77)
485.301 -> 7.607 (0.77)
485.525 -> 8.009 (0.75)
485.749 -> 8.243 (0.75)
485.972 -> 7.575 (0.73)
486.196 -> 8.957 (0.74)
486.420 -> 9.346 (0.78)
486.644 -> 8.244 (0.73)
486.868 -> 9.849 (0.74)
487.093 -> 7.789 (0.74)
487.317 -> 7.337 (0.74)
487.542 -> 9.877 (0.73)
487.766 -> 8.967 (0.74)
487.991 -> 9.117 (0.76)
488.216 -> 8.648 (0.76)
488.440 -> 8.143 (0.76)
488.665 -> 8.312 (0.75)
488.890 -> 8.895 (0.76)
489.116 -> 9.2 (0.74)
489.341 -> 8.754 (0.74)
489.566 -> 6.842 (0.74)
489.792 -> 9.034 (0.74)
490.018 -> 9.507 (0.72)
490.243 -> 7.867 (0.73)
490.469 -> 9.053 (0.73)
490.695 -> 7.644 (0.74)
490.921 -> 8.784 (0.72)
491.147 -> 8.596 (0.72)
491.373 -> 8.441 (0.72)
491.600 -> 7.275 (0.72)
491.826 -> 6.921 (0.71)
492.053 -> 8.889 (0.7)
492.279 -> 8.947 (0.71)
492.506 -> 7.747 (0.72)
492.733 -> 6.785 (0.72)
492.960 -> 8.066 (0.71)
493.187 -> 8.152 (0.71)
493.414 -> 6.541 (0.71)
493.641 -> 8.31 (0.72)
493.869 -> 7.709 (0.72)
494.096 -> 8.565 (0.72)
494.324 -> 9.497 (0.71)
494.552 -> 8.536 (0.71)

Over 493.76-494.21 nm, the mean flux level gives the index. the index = 8.15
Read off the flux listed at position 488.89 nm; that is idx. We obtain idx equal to 8.895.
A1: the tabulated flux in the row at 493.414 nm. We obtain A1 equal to 6.541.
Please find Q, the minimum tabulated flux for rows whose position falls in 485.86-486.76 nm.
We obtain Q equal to 7.575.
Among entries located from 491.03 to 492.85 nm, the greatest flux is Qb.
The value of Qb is 8.947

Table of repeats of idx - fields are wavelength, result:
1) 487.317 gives 7.337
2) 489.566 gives 6.842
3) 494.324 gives 9.497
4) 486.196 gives 8.957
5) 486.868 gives 9.849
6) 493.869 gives 7.709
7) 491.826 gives 6.921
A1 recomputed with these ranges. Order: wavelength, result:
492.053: 8.889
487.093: 7.789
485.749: 8.243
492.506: 7.747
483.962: 8.967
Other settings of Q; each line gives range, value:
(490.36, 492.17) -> 6.921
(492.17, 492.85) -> 6.785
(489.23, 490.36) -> 6.842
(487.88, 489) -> 8.143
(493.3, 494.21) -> 6.541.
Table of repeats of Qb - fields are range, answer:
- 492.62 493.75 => 8.31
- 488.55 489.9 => 9.2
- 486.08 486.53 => 9.346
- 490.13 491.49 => 9.053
